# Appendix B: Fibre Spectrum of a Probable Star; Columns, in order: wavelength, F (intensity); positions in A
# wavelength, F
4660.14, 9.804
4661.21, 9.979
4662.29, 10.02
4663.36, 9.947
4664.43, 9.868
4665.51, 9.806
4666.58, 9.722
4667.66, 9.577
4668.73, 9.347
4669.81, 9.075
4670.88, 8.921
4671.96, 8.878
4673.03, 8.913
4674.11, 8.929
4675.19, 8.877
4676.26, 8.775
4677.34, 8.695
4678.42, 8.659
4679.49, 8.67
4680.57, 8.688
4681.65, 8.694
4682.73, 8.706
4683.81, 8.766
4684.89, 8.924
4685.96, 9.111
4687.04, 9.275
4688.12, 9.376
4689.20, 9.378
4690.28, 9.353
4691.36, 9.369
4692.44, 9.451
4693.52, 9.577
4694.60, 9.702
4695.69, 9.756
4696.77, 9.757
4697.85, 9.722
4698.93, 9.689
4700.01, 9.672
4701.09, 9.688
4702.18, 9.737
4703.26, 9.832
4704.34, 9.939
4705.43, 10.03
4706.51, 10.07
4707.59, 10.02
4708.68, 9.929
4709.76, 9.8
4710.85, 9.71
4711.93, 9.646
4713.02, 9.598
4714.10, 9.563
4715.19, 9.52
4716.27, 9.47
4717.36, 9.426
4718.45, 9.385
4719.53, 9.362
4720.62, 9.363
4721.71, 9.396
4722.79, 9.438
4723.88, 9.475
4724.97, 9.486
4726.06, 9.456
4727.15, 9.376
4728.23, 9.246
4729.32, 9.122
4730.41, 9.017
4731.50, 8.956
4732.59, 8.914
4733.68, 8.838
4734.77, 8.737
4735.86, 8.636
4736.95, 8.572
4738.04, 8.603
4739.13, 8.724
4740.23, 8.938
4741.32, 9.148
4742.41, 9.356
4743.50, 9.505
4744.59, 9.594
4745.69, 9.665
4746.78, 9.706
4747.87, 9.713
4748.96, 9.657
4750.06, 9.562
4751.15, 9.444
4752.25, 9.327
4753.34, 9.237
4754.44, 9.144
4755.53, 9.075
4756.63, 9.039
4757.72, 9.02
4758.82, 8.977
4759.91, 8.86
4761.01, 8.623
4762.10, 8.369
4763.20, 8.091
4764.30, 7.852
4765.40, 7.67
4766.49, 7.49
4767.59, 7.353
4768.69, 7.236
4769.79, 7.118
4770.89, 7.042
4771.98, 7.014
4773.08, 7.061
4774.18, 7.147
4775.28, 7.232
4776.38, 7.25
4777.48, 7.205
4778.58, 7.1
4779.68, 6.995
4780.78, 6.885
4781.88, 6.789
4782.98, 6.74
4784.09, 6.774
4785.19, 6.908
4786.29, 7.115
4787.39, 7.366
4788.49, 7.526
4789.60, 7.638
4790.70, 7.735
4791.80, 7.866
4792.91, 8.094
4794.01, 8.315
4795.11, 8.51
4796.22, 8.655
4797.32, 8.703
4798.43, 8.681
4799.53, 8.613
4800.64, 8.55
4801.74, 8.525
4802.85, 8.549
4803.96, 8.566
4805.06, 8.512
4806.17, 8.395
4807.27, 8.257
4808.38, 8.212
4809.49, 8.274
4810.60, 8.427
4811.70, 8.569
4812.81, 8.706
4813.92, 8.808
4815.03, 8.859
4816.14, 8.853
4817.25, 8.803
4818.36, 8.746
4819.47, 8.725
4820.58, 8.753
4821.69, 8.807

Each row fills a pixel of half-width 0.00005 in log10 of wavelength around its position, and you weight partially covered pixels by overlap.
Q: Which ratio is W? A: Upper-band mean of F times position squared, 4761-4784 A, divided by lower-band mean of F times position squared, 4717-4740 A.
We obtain 0.8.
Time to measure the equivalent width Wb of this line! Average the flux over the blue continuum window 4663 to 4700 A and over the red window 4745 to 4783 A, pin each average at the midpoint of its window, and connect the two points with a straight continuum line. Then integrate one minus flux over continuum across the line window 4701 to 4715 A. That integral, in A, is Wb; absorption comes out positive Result -1.45 A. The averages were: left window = 9.24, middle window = 9.8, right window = 8.16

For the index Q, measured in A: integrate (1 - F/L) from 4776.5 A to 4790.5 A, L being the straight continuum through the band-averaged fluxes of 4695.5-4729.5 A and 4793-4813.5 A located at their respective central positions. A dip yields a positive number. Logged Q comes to 2.6 A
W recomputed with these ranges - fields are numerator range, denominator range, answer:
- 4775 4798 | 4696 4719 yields 0.80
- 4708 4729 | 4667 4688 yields 1.08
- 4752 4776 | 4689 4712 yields 0.85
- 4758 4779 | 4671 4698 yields 0.87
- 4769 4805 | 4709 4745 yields 0.85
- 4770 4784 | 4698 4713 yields 0.74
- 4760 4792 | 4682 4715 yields 0.80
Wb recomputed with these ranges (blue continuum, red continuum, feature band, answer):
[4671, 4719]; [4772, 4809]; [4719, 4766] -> -2.7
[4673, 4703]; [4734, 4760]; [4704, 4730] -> -1.0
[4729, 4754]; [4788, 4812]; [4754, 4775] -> 2.0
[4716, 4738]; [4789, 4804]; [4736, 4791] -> 3.7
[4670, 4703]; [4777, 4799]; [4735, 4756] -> -2.5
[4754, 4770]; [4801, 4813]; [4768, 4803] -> 3.3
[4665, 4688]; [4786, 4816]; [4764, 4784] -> 3.1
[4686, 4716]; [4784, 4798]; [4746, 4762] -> -1.2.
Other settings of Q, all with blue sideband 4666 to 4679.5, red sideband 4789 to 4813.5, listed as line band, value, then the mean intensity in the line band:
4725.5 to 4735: -0.4 A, 9.09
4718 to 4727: -0.7 A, 9.42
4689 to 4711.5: -2.1 A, 9.73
